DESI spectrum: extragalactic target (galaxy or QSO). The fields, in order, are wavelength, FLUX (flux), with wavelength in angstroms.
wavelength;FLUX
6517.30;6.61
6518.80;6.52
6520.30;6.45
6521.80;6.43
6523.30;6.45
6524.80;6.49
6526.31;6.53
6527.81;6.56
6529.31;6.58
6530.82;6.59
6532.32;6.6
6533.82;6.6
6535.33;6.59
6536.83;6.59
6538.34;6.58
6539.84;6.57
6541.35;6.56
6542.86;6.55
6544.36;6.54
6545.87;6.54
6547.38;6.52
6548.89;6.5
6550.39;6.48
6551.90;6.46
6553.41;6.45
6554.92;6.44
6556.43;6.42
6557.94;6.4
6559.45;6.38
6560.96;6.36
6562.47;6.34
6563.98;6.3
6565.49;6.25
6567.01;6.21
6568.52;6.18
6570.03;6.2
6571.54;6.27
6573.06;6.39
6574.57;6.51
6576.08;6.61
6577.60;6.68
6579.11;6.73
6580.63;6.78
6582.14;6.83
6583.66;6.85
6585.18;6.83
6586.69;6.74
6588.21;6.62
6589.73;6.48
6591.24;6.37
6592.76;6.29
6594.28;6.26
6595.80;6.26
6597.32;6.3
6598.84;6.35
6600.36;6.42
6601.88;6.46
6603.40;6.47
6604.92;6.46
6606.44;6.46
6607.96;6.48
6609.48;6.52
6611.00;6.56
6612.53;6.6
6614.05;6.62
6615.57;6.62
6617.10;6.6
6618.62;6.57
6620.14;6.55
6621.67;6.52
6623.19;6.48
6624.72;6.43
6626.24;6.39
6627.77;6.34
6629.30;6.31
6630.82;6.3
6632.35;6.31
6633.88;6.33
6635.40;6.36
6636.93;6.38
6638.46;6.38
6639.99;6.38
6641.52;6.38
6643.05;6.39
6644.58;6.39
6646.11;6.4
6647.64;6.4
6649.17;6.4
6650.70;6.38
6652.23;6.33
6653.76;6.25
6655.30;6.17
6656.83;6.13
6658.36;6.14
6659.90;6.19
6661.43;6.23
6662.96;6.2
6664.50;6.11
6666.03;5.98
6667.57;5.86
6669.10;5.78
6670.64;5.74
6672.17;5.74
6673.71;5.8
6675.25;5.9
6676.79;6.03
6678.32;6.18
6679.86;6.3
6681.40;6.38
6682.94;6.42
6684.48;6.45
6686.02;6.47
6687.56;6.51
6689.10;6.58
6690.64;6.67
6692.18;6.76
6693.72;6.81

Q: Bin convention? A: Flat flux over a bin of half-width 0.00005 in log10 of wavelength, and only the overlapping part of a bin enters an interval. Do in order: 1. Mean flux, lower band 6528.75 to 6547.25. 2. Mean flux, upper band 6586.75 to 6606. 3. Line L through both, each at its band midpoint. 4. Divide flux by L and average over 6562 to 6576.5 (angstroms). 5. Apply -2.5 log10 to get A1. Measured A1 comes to 0.03 mag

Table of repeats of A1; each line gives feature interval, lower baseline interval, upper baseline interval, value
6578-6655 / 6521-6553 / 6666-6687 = -0.03 mag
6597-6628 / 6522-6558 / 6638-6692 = -0.02 mag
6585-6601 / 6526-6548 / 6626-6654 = 0.00 mag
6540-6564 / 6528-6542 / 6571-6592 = 0.02 mag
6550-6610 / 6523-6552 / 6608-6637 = 0.01 mag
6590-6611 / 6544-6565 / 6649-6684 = -0.02 mag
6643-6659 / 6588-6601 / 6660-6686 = -0.03 mag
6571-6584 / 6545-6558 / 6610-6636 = -0.03 mag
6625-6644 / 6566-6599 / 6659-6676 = -0.03 mag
